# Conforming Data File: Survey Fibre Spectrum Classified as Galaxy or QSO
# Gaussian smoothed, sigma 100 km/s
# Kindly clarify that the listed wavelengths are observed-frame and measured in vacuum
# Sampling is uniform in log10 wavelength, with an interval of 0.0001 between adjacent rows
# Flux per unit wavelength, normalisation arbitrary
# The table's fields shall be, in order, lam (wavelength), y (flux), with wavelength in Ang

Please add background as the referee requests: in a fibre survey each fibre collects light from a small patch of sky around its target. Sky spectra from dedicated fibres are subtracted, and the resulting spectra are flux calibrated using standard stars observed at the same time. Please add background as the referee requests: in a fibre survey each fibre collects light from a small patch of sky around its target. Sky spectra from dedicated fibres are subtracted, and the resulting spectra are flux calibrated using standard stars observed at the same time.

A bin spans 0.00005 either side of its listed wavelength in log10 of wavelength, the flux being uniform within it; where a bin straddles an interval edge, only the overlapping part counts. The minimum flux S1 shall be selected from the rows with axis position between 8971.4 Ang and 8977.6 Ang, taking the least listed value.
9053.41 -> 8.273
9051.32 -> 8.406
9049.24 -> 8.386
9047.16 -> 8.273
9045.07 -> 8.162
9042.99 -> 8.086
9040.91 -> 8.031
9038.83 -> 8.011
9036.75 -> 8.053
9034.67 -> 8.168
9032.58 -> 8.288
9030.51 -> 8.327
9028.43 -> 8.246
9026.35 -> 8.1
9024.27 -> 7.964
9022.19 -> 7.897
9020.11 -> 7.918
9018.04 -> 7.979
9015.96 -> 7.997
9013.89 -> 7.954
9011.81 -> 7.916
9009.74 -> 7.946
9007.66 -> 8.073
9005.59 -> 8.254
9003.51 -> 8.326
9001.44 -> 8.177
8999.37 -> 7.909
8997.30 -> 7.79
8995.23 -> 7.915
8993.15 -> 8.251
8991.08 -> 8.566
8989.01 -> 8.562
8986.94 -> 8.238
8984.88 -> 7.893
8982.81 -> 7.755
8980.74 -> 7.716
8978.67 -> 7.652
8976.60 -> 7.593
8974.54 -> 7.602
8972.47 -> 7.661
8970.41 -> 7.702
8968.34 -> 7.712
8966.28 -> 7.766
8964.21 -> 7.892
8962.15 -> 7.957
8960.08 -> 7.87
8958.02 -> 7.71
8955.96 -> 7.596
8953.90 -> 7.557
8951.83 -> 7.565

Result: 7.593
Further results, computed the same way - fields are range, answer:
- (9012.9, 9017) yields 7.954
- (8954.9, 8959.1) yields 7.596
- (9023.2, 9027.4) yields 7.964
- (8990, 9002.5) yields 7.79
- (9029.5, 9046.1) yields 8.011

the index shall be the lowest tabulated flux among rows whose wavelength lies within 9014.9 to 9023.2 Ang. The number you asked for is 7.897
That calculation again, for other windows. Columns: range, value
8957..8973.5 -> 7.661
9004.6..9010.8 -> 7.946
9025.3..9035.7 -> 8.1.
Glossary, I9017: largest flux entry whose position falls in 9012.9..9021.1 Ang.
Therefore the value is 7.997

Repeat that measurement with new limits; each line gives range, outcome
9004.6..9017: 8.254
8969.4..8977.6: 7.702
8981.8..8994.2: 8.566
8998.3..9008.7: 8.326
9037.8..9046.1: 8.162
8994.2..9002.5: 8.177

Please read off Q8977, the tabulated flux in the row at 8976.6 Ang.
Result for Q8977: 7.593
